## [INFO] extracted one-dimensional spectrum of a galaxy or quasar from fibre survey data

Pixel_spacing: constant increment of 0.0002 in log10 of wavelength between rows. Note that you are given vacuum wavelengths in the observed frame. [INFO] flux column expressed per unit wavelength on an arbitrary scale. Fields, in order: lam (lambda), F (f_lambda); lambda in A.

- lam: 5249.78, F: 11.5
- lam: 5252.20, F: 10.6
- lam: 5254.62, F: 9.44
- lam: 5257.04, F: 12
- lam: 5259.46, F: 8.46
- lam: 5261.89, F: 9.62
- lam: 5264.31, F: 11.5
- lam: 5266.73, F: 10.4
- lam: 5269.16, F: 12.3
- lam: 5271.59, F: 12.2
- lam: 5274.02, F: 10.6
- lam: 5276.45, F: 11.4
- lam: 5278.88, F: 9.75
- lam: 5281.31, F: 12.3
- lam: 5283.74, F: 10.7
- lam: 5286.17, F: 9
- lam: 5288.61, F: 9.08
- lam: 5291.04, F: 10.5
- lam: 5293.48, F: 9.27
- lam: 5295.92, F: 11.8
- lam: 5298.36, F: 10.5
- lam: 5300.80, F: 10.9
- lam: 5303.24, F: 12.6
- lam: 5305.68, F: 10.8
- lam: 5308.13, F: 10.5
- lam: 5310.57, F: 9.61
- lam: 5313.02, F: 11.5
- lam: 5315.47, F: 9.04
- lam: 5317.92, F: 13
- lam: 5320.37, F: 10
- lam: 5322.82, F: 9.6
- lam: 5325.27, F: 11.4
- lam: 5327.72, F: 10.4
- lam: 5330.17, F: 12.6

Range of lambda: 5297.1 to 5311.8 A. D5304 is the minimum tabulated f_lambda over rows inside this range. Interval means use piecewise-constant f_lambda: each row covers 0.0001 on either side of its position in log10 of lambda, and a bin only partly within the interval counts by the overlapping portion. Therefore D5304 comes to 9.61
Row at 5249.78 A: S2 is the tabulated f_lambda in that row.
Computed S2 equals 11.5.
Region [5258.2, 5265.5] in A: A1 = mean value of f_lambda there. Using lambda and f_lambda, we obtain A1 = 9.87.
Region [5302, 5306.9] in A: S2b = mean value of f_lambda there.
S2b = 11.7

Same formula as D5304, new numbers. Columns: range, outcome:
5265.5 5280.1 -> 9.75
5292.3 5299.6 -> 9.27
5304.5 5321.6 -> 9.04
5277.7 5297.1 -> 9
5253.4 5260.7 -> 8.46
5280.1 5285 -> 10.7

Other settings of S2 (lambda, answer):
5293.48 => 9.27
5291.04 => 10.5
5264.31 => 11.5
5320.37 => 10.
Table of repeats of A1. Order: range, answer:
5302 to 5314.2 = 11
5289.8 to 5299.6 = 10.5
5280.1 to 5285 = 11.5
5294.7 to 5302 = 11.1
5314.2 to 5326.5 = 10.6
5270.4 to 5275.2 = 11.4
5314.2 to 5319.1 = 11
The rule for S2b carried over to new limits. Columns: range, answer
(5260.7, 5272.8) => 11.2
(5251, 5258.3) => 10.7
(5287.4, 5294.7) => 9.62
